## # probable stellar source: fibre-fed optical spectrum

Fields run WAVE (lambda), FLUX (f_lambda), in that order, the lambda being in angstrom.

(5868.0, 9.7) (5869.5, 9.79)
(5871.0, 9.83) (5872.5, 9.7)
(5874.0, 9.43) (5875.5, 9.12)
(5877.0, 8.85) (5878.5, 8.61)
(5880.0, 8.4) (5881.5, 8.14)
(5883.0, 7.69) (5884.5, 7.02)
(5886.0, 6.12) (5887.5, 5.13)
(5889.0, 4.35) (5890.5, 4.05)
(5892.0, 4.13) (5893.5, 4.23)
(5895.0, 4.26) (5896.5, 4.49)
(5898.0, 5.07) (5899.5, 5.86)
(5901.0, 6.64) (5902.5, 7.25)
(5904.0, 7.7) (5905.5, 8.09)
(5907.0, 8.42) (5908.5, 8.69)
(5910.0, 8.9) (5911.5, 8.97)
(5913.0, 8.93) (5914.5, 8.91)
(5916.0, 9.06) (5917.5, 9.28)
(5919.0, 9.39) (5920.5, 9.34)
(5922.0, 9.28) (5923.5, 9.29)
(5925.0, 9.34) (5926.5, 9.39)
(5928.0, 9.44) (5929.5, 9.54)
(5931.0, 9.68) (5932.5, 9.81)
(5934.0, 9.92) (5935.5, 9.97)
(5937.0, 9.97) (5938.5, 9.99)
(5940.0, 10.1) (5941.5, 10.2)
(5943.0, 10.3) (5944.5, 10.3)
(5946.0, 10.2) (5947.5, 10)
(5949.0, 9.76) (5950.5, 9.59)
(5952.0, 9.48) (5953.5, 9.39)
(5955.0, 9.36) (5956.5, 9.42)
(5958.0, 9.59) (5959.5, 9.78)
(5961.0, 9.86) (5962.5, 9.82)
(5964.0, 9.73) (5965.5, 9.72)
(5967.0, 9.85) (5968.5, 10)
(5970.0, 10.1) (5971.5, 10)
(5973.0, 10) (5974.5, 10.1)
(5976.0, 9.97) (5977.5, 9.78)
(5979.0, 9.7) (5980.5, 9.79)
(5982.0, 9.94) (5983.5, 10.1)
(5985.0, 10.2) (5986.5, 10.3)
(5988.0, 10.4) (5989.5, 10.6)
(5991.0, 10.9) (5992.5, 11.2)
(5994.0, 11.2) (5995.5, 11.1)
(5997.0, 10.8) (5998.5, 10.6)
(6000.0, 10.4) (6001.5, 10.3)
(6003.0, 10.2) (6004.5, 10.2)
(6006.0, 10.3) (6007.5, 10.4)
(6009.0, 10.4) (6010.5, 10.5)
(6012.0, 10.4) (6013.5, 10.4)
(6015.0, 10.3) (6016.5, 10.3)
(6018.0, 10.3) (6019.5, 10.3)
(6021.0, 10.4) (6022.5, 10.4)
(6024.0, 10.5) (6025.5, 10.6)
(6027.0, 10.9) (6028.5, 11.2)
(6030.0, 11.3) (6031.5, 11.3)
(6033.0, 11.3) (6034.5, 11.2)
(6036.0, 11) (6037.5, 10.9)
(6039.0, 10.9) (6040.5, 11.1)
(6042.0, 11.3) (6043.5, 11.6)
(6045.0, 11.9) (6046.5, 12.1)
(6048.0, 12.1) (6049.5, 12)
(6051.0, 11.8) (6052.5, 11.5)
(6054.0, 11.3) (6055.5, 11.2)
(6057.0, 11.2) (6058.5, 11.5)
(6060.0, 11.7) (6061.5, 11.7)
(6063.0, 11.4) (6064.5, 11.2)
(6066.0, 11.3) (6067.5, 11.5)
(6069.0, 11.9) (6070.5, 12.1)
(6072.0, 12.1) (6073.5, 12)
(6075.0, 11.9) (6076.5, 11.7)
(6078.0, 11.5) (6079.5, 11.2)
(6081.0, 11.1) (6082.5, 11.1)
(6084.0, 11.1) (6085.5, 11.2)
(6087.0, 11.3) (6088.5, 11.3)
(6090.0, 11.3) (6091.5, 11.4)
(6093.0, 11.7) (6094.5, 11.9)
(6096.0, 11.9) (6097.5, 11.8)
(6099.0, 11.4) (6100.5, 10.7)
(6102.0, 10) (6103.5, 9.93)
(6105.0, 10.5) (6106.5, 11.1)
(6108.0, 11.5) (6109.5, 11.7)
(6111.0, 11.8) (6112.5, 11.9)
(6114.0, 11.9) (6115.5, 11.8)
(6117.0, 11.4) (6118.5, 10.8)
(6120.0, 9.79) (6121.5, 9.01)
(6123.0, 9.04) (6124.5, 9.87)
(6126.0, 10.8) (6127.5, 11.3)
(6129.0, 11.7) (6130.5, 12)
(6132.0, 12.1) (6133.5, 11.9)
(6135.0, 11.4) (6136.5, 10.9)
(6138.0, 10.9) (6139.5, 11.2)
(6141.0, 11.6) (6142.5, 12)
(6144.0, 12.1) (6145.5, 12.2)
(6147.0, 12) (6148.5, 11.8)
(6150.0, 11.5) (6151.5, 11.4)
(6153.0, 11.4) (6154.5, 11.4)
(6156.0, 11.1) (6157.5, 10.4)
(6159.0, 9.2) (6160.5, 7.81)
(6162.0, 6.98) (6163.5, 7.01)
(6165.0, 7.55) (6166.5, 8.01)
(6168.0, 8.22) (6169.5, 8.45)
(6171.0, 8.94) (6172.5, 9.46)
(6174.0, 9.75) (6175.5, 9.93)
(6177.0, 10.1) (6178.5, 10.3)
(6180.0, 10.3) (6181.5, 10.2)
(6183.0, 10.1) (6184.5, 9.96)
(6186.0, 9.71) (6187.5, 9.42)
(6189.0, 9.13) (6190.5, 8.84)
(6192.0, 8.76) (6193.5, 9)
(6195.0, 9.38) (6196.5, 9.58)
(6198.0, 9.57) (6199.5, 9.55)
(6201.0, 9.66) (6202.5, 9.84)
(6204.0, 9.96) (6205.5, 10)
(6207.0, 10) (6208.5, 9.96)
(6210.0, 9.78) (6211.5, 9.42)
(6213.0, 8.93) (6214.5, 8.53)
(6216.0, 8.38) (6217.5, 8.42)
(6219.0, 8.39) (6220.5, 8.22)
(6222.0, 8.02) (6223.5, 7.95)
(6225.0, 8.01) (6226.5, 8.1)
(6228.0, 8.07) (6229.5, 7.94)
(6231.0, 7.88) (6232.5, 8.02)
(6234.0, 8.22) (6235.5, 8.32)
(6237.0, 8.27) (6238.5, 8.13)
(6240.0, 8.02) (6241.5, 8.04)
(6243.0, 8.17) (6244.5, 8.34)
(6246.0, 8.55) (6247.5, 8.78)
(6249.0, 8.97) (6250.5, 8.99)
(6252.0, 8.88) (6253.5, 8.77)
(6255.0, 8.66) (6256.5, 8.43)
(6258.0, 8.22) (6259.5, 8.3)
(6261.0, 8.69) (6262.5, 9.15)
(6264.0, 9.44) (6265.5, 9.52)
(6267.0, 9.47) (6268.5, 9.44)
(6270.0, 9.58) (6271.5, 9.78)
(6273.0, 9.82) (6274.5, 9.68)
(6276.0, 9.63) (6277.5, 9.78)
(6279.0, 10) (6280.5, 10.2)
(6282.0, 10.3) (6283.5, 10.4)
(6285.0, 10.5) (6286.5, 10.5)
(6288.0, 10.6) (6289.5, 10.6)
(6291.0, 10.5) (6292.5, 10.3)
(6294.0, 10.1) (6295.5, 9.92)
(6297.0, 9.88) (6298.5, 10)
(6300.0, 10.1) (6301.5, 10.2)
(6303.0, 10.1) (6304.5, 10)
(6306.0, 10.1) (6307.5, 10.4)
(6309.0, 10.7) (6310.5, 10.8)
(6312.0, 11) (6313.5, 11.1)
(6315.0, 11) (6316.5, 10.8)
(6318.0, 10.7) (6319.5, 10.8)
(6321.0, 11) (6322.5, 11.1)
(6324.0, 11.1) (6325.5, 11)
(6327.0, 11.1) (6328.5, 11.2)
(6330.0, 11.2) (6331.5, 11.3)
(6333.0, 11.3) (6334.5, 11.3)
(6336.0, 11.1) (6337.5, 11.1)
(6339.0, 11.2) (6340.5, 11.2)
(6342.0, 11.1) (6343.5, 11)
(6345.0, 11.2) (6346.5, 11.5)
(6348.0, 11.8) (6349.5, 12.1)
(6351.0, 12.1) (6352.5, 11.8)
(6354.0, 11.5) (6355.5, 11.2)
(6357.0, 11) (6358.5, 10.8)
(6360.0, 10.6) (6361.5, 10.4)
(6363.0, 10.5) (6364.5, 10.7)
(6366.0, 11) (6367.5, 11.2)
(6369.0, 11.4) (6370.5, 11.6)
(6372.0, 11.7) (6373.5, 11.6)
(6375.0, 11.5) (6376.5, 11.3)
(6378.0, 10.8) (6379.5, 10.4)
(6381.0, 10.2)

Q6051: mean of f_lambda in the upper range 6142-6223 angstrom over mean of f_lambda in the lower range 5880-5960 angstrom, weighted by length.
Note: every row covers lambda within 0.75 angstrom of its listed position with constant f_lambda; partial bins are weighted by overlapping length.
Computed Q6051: 1.15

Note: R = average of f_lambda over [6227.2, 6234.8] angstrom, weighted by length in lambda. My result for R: 8.03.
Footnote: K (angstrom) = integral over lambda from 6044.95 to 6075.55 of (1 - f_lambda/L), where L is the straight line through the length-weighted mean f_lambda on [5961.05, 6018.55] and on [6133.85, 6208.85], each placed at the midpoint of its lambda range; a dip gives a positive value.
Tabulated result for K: -4.6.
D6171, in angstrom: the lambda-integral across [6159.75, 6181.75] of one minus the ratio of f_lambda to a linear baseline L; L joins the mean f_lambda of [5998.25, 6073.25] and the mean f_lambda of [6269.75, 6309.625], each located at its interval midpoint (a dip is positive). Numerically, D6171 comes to 3.6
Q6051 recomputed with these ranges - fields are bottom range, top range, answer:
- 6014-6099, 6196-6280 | 0.79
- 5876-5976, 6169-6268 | 1.04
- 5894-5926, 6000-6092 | 1.40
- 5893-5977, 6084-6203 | 1.16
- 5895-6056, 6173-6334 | 0.96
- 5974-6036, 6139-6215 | 0.94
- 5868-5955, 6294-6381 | 1.30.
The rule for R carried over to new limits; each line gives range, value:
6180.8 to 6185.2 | 10.1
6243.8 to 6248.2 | 8.56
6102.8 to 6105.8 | 10.2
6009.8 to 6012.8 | 10.4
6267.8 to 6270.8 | 9.52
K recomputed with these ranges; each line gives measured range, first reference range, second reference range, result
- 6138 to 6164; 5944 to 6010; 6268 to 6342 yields -0.9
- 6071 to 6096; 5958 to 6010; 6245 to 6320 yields -3.5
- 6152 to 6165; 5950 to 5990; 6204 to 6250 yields -0.6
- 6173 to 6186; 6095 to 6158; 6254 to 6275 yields 0.5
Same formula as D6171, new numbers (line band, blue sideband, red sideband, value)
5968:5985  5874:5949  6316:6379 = -2.54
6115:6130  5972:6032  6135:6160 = 0.79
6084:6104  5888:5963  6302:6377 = -3.43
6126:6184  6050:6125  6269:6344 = 3.49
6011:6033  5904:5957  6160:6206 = -2.99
